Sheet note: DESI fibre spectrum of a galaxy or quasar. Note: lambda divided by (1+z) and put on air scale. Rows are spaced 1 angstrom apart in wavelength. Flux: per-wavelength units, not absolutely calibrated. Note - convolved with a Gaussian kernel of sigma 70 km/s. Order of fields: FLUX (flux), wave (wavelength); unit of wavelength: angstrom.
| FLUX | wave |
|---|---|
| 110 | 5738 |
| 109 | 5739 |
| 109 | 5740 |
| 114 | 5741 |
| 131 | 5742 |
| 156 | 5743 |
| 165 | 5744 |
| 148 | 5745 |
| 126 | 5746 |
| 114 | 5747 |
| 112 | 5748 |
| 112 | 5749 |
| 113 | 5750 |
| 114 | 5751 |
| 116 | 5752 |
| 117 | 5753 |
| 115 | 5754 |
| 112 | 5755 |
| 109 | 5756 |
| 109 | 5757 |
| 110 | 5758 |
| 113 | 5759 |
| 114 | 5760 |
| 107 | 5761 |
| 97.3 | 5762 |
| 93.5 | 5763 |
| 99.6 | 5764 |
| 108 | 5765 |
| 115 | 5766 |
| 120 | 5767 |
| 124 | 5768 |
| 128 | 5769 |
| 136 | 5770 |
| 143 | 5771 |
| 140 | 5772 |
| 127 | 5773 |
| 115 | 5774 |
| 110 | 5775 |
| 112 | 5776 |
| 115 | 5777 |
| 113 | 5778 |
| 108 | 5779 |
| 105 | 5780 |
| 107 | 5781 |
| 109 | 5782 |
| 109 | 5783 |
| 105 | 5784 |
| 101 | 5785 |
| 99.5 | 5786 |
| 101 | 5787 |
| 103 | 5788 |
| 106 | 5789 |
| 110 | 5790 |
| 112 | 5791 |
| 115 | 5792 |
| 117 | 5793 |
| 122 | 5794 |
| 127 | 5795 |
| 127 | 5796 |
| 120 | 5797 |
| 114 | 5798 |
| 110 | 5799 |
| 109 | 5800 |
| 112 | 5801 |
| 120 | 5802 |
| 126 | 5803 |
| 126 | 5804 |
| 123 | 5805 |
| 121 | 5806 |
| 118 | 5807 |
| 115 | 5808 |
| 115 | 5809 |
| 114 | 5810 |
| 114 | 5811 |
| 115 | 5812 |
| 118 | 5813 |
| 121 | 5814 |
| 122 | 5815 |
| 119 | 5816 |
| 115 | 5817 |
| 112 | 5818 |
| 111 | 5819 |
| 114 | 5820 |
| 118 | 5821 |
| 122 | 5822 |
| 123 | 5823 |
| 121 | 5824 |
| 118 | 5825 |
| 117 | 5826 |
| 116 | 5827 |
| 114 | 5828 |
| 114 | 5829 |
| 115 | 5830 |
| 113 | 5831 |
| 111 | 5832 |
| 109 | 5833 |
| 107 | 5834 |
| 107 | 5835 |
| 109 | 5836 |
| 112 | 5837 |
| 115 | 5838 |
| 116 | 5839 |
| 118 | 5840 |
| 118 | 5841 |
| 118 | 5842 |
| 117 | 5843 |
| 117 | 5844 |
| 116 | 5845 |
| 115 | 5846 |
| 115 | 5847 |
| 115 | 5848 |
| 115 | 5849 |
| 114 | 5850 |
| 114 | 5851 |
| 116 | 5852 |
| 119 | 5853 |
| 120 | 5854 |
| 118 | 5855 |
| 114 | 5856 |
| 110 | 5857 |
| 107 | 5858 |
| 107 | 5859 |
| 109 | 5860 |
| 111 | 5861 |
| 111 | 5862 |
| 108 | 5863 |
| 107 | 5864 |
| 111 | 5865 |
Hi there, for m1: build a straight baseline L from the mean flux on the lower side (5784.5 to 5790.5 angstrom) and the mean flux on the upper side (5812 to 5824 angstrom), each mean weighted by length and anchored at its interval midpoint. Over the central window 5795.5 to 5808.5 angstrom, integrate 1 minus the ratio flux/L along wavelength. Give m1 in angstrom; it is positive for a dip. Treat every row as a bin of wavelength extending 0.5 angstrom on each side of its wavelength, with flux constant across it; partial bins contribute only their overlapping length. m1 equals -1.0 angstrom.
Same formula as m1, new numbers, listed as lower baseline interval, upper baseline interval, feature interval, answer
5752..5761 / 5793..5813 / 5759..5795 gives 0.60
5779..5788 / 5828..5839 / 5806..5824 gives -1.33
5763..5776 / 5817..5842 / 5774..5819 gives 1.53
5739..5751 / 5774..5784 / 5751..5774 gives 0.27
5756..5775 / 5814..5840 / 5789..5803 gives -0.11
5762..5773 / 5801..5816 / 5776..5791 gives 1.59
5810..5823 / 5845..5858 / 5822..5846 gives 0.21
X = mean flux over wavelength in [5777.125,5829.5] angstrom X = 115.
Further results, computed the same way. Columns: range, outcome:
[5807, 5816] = 117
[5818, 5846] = 115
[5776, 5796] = 110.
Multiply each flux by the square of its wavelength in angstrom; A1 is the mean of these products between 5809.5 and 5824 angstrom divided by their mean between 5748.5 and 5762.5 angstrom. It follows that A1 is 1.07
